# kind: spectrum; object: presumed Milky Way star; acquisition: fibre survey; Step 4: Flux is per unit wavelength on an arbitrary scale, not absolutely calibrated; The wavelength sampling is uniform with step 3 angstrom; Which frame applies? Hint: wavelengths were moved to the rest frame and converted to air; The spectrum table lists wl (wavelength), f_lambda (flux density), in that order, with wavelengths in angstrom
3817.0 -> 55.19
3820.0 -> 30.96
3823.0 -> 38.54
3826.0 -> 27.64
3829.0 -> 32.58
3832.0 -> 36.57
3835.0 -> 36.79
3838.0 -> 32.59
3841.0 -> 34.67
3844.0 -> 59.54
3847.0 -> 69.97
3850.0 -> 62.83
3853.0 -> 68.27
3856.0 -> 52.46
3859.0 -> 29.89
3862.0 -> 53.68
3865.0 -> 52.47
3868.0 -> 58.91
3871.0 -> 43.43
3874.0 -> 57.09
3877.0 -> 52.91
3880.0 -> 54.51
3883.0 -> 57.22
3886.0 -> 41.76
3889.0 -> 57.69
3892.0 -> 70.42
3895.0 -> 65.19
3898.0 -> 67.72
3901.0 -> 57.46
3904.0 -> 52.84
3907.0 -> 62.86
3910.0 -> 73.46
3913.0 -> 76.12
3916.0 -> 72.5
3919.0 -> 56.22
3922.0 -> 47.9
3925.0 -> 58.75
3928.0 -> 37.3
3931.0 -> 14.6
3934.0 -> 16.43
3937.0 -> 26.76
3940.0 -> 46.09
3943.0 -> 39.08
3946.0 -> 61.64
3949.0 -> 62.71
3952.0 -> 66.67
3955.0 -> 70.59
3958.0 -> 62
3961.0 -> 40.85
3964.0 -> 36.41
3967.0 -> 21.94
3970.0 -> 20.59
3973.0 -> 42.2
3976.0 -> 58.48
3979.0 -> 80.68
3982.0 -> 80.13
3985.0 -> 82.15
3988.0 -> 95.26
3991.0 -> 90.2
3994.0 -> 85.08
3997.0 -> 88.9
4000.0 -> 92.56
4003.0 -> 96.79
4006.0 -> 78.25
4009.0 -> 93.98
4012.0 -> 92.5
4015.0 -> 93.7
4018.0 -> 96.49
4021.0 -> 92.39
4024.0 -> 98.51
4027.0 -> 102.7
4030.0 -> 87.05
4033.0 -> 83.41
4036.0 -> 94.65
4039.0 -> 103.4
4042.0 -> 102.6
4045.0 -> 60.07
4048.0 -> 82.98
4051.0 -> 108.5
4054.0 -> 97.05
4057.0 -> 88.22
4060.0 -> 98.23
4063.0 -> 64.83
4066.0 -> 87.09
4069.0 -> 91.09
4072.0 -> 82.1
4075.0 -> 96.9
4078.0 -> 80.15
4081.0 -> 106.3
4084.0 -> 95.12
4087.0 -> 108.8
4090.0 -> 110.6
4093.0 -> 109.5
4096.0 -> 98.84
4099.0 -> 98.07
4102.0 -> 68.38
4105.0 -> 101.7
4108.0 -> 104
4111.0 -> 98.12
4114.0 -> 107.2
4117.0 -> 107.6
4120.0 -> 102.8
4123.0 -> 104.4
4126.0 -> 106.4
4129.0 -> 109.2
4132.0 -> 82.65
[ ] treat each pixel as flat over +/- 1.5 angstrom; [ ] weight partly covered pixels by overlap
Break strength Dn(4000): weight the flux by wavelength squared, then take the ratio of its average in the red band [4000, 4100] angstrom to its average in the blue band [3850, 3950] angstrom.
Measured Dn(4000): 1.90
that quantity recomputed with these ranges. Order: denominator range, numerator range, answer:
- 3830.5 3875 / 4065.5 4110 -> 2.17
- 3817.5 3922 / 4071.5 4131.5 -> 2.12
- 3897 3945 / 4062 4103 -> 2.02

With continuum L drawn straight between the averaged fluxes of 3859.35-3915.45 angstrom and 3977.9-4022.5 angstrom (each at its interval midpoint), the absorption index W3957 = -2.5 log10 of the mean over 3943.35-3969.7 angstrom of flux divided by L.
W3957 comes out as 0.45 mag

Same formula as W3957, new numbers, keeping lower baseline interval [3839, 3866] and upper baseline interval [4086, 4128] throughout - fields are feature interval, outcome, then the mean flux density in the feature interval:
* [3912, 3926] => 0.07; 61.9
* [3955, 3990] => 0.31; 57.5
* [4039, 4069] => 0.04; 88.7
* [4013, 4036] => -0.09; 93.5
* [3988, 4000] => -0.12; 89.5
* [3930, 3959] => 0.46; 46.9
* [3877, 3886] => 0.11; 53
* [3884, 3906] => 0.04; 59.1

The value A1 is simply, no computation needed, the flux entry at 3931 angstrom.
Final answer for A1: 14.6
